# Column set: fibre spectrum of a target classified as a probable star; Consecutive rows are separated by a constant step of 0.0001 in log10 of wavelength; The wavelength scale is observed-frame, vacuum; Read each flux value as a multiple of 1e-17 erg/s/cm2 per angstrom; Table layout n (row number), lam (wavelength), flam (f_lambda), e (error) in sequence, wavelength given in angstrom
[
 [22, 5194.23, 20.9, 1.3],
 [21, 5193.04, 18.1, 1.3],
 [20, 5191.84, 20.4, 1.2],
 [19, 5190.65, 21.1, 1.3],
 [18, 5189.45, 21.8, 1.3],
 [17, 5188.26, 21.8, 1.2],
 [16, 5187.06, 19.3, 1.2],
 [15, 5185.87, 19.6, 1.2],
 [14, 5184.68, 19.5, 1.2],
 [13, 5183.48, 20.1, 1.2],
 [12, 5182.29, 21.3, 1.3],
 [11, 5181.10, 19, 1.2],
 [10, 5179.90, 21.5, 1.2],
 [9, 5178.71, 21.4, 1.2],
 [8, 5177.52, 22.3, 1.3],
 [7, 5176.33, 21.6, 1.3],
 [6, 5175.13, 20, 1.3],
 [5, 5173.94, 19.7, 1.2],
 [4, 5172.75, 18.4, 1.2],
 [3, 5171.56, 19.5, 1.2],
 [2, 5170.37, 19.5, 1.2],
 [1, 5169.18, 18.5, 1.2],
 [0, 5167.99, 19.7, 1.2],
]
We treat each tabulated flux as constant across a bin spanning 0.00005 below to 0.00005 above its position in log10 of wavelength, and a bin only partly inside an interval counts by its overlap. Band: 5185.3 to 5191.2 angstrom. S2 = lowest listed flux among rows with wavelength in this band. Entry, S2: 19.3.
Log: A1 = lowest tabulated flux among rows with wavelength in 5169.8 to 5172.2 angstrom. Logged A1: 19.5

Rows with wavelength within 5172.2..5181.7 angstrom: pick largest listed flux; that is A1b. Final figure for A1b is 22.3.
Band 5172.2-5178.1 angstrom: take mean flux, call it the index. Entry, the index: 20.4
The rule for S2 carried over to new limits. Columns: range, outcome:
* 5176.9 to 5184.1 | 19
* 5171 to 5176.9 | 18.4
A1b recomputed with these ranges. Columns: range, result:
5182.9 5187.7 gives 20.1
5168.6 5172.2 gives 19.5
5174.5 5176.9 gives 21.6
